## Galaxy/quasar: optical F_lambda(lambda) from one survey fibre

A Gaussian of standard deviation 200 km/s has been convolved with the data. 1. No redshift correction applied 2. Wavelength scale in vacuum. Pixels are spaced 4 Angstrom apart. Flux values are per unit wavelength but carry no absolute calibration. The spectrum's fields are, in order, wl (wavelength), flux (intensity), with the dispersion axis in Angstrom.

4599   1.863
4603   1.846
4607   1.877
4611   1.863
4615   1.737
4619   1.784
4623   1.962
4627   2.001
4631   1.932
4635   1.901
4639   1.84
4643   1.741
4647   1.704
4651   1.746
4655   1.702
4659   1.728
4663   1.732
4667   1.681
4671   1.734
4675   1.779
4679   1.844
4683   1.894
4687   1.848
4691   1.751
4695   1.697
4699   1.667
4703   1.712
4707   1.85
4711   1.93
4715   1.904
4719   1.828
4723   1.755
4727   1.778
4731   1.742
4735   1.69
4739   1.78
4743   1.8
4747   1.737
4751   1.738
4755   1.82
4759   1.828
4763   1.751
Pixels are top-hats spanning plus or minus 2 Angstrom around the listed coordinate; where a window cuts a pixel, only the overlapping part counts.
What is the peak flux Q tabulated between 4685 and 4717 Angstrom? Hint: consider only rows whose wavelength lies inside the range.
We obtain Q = 1.93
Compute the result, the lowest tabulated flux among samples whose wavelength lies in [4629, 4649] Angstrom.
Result 1.704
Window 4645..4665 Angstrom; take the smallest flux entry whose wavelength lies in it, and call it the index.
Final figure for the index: 1.702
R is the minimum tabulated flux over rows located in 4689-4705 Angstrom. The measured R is 1.667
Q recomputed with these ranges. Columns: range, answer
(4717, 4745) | 1.828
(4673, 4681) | 1.844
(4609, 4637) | 2.001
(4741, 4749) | 1.8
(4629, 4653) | 1.932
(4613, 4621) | 1.784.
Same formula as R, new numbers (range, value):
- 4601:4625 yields 1.737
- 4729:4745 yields 1.69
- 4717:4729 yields 1.755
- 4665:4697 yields 1.681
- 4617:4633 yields 1.784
